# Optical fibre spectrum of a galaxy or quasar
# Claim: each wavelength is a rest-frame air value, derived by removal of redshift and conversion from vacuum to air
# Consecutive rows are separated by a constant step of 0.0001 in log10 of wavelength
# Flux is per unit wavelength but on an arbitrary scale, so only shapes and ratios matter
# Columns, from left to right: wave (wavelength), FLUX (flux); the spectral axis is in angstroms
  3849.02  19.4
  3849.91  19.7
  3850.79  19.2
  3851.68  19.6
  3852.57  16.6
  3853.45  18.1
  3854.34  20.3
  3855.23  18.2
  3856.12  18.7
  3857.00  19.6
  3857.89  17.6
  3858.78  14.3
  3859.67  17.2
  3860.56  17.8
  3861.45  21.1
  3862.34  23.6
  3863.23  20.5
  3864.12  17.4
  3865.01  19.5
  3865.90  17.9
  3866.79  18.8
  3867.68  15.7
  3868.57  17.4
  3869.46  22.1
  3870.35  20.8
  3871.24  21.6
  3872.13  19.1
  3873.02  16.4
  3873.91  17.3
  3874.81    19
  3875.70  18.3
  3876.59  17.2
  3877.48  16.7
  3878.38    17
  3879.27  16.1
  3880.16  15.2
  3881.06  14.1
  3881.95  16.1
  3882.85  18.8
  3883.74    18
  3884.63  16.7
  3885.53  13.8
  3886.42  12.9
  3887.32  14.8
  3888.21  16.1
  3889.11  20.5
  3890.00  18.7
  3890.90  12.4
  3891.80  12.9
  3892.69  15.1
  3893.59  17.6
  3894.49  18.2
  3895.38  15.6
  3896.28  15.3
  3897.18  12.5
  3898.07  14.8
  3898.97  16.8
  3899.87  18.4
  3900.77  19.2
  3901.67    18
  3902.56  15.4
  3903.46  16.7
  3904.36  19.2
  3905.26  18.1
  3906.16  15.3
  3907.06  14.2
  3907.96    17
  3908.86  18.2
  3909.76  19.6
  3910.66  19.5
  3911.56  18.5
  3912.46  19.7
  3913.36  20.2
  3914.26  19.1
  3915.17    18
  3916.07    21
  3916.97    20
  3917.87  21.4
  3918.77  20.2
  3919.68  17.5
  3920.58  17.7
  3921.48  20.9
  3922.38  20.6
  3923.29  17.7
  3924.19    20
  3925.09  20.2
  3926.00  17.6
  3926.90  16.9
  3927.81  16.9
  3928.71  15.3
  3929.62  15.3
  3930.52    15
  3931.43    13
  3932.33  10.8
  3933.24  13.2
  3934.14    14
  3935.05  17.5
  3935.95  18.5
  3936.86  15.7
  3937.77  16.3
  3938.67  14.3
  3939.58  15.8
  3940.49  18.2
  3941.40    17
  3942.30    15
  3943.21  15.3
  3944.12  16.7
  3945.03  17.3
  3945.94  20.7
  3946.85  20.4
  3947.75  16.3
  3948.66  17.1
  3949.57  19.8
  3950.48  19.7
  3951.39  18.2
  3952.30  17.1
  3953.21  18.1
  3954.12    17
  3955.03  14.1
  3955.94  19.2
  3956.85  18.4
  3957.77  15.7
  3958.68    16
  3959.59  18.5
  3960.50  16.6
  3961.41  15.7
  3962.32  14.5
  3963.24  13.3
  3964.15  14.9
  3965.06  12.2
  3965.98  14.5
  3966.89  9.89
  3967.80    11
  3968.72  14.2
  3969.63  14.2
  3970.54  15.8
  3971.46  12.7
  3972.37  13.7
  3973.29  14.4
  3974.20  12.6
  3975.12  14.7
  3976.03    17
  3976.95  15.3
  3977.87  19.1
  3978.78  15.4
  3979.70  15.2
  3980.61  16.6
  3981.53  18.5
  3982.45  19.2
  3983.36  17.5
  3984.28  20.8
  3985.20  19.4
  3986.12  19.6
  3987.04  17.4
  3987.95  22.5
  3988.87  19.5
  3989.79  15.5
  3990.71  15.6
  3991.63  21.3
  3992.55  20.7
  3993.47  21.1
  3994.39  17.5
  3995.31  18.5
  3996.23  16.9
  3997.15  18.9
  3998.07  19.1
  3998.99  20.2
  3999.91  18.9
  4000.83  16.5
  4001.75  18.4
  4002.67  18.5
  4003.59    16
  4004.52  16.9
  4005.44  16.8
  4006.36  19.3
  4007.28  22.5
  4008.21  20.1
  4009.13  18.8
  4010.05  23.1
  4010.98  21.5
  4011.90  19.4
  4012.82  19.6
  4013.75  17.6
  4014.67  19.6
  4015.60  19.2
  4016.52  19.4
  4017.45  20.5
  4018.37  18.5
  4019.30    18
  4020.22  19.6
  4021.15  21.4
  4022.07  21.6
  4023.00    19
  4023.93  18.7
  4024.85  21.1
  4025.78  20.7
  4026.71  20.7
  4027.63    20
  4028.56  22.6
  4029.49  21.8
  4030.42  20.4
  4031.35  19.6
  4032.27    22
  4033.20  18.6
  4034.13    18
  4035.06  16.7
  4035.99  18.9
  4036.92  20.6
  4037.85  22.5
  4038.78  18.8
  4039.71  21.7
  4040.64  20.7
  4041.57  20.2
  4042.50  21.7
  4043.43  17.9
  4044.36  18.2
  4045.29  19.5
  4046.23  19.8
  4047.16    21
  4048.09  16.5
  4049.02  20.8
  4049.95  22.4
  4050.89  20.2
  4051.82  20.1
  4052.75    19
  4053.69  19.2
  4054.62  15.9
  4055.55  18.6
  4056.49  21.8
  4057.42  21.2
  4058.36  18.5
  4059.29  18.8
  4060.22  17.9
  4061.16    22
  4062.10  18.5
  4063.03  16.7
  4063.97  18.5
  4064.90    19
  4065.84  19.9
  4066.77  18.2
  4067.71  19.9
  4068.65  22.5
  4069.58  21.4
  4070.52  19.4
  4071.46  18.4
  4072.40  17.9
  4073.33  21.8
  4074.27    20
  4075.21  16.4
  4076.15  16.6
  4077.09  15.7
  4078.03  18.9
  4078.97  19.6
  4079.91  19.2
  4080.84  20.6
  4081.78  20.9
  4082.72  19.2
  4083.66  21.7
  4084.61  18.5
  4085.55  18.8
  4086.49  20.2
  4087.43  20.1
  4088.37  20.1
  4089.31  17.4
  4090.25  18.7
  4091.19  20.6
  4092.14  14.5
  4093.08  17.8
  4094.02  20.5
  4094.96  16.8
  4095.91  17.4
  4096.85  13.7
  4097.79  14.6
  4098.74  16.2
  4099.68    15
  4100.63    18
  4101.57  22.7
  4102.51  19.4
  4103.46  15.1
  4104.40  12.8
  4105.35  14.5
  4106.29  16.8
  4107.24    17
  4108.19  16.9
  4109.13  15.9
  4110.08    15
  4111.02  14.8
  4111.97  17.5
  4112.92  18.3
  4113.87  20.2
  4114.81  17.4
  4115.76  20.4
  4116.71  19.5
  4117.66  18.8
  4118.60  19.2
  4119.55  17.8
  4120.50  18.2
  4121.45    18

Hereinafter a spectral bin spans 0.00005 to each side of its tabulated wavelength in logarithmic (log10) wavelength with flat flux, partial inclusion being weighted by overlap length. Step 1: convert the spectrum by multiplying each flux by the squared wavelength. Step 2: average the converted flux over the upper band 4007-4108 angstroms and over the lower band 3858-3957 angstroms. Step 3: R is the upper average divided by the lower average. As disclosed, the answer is 1.19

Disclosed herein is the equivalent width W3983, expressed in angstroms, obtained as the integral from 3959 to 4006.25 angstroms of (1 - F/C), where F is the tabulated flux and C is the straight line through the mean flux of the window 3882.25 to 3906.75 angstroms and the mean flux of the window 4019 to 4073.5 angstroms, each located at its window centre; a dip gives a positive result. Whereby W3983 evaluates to 4.1 angstroms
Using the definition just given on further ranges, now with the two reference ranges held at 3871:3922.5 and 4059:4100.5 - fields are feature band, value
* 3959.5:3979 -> 3.7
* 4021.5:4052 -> -2.9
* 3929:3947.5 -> 1.7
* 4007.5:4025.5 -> -1.7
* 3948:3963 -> 0.5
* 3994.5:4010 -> -0.4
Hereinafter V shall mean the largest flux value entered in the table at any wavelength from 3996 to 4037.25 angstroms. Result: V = 23.1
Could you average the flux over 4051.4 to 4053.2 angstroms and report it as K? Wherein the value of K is 19.6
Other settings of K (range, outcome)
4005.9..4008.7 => 20.6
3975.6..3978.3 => 17.1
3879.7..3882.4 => 15.1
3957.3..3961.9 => 16.5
